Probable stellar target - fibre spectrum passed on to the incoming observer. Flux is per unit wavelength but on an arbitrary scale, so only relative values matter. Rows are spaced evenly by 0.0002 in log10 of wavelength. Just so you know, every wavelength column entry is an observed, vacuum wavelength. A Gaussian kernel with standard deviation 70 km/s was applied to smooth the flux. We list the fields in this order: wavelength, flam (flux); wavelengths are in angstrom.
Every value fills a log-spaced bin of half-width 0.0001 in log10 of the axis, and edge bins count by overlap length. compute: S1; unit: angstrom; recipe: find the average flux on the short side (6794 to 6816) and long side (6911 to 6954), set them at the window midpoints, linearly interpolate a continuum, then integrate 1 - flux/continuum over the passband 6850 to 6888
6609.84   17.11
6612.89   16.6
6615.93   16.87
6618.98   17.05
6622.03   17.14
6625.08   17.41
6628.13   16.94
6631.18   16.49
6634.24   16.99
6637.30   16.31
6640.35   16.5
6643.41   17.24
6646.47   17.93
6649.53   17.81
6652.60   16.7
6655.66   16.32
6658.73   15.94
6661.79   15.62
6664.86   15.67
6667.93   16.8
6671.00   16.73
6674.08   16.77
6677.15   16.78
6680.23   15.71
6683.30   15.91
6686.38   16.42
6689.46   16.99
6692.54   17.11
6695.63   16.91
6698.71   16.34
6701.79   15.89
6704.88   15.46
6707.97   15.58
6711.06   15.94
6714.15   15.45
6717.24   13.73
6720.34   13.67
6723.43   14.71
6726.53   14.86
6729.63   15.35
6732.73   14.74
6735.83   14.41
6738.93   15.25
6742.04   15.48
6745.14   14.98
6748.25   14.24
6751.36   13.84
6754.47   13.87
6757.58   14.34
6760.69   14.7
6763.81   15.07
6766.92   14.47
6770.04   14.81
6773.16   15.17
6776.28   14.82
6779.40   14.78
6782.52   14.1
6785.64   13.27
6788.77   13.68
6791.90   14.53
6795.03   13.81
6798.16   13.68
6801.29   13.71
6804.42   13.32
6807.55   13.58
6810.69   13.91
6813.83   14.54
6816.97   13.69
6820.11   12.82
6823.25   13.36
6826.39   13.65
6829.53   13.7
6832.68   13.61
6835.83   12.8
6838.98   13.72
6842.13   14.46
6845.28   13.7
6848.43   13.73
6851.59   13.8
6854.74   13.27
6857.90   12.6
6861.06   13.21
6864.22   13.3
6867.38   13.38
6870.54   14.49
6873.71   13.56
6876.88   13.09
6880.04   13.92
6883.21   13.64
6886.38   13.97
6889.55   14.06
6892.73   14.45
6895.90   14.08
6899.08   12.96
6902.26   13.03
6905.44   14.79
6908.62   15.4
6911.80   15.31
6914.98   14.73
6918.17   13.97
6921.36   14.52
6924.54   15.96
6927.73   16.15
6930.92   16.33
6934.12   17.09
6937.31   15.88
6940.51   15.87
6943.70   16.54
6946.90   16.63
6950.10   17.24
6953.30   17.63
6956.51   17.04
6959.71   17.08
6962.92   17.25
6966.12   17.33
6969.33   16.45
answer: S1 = 3.5 angstrom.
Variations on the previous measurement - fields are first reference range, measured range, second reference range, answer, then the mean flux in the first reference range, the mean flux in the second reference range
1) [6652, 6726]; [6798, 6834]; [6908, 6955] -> 5.2 angstrom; 15.9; 16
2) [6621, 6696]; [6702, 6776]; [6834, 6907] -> 3.4 angstrom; 16.7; 13.7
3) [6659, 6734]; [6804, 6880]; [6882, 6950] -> 8.7 angstrom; 15.8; 15.1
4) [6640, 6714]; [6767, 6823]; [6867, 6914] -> 4.1 angstrom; 16.4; 14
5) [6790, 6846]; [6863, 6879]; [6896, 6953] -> 1.1 angstrom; 13.7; 15.5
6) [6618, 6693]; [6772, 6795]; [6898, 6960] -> 2.7 angstrom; 16.7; 15.7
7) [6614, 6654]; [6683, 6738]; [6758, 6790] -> 0.5 angstrom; 17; 14.5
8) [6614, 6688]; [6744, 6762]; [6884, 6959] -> 2.1 angstrom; 16.7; 15.4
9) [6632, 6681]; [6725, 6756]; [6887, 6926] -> 2.3 angstrom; 16.6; 14.4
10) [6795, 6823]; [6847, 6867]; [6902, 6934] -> 1.4 angstrom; 13.7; 15.2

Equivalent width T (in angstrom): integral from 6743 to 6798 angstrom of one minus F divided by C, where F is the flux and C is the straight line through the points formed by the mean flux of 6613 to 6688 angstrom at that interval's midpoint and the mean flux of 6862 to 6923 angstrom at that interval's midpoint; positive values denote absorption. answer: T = 3.5 angstrom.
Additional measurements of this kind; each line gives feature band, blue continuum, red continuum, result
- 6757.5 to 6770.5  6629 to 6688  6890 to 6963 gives 1.2 angstrom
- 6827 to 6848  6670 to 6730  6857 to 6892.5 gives 0.6 angstrom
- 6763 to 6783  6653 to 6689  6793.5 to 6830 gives -0.5 angstrom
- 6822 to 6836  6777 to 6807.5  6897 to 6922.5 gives 0.5 angstrom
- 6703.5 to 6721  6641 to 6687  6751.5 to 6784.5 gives 0.7 angstrom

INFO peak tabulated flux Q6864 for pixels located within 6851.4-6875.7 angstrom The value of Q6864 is 14.49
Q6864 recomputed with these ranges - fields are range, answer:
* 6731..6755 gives 15.48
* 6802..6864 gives 14.54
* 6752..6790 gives 15.17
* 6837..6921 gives 15.4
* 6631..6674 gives 17.93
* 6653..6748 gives 17.11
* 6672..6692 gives 16.99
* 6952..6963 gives 17.63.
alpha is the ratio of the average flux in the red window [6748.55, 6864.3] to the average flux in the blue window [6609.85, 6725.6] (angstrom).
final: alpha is 0.9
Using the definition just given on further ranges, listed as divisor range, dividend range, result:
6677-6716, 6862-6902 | 0.85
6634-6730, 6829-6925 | 0.86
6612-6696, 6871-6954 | 0.90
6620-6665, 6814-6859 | 0.81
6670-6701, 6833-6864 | 0.81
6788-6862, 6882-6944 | 1.09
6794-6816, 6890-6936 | 1.08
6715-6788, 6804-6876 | 0.93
